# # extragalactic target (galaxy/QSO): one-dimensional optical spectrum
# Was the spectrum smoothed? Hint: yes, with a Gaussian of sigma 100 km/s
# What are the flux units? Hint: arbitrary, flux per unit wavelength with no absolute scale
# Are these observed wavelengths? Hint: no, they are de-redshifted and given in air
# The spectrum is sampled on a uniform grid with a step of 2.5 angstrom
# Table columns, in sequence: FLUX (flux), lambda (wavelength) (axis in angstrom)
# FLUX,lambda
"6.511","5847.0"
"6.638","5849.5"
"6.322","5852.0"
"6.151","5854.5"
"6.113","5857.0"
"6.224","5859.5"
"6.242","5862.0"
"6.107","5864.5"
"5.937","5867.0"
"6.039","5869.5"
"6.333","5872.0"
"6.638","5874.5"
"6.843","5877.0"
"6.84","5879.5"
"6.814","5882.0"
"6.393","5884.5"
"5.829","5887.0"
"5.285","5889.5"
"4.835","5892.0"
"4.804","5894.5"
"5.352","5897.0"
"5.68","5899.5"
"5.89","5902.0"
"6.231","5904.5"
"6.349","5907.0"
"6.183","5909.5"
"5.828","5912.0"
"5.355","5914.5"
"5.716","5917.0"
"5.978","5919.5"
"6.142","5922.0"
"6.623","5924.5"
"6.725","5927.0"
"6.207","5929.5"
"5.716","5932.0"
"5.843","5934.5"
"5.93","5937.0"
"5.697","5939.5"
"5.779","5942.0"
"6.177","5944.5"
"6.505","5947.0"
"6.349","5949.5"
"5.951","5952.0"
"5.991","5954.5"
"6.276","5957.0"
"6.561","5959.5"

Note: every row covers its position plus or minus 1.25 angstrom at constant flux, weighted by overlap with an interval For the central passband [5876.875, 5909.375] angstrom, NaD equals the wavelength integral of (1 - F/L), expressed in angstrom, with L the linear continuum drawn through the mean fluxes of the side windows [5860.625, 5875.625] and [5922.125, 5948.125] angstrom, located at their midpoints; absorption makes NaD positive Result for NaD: 1.4 angstrom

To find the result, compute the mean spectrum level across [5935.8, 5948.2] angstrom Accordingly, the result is 6.02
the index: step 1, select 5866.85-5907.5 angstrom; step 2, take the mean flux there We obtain 6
